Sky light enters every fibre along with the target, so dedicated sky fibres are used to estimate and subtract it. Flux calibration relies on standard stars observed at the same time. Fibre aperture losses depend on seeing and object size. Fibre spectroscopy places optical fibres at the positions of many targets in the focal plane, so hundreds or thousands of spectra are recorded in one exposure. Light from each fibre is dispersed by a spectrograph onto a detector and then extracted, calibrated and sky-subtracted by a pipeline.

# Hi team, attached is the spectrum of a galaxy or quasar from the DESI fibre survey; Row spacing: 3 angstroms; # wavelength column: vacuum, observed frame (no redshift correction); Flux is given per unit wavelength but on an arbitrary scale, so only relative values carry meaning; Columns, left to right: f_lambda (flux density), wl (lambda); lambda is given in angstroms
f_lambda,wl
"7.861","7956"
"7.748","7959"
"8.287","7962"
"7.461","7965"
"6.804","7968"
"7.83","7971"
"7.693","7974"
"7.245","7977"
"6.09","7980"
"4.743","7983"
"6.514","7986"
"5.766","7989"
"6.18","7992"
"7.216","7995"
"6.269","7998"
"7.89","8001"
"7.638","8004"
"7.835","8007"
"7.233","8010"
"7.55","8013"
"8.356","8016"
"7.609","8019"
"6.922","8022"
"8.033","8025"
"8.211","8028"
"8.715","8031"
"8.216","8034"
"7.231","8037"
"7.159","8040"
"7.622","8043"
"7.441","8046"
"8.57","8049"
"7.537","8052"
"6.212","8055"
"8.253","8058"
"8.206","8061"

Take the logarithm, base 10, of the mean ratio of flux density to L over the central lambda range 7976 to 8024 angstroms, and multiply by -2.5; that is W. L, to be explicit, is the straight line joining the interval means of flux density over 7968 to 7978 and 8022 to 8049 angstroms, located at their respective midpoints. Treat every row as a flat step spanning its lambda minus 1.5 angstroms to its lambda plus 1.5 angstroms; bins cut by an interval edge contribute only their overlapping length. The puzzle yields 0.10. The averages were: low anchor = 7.49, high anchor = 7.82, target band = 6.95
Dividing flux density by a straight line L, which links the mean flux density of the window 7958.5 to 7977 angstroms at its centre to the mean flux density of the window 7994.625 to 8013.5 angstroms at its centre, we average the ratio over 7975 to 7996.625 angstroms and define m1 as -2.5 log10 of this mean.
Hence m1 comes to 0.19 mag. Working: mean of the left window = 7.6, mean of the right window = 7.38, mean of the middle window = 6.28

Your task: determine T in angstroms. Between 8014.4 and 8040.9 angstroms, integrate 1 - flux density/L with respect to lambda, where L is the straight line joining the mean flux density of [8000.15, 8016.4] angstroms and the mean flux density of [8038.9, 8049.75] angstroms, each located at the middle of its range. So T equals -0.56 angstroms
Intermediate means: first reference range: 7.7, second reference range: 7.66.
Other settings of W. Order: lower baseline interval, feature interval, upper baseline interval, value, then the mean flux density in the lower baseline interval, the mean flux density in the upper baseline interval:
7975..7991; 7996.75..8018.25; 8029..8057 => -0.122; 6.13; 7.66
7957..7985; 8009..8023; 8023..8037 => 0.045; 7.1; 8.13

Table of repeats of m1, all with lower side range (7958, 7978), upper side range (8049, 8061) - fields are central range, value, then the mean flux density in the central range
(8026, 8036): -0.10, 8.31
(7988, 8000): 0.18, 6.45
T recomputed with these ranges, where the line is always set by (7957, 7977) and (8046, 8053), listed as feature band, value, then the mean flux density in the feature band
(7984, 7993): 1.90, 6.07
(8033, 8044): 0.54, 7.52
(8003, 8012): 0.25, 7.56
